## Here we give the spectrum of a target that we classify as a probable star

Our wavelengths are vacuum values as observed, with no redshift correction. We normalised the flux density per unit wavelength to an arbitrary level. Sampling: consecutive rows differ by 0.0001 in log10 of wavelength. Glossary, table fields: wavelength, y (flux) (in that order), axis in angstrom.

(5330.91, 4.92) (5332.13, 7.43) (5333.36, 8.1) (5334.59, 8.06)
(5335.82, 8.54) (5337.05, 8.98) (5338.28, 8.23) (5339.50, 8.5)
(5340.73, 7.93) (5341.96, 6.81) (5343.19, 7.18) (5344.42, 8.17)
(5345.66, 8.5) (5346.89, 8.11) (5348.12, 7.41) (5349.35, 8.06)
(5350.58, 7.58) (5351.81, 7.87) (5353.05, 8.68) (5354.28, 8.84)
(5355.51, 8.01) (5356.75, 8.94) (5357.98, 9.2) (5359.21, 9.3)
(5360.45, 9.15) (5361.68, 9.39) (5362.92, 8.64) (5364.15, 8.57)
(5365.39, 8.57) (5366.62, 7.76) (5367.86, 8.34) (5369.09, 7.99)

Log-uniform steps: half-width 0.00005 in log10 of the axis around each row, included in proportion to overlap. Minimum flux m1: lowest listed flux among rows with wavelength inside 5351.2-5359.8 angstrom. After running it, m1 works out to 7.87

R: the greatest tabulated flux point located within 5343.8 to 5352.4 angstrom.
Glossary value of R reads 8.5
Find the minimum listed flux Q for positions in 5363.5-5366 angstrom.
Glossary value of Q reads 8.57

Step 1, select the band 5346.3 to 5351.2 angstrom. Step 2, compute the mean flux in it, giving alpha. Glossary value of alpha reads 7.8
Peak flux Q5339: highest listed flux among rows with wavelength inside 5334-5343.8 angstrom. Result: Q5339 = 8.98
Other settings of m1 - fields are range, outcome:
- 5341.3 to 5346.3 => 6.81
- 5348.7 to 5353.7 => 7.58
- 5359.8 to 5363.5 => 8.64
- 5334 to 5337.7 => 8.06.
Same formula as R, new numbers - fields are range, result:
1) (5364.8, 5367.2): 8.57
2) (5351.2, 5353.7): 8.68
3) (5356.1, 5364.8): 9.39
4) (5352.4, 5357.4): 8.94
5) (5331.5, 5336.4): 8.54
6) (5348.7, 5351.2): 8.06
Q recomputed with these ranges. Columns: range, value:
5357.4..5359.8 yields 9.2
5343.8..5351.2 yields 7.41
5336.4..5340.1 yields 8.23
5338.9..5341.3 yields 7.93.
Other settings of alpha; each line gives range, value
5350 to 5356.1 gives 8.2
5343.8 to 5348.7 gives 8.04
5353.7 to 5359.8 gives 8.86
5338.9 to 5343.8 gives 7.6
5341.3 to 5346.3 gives 7.66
